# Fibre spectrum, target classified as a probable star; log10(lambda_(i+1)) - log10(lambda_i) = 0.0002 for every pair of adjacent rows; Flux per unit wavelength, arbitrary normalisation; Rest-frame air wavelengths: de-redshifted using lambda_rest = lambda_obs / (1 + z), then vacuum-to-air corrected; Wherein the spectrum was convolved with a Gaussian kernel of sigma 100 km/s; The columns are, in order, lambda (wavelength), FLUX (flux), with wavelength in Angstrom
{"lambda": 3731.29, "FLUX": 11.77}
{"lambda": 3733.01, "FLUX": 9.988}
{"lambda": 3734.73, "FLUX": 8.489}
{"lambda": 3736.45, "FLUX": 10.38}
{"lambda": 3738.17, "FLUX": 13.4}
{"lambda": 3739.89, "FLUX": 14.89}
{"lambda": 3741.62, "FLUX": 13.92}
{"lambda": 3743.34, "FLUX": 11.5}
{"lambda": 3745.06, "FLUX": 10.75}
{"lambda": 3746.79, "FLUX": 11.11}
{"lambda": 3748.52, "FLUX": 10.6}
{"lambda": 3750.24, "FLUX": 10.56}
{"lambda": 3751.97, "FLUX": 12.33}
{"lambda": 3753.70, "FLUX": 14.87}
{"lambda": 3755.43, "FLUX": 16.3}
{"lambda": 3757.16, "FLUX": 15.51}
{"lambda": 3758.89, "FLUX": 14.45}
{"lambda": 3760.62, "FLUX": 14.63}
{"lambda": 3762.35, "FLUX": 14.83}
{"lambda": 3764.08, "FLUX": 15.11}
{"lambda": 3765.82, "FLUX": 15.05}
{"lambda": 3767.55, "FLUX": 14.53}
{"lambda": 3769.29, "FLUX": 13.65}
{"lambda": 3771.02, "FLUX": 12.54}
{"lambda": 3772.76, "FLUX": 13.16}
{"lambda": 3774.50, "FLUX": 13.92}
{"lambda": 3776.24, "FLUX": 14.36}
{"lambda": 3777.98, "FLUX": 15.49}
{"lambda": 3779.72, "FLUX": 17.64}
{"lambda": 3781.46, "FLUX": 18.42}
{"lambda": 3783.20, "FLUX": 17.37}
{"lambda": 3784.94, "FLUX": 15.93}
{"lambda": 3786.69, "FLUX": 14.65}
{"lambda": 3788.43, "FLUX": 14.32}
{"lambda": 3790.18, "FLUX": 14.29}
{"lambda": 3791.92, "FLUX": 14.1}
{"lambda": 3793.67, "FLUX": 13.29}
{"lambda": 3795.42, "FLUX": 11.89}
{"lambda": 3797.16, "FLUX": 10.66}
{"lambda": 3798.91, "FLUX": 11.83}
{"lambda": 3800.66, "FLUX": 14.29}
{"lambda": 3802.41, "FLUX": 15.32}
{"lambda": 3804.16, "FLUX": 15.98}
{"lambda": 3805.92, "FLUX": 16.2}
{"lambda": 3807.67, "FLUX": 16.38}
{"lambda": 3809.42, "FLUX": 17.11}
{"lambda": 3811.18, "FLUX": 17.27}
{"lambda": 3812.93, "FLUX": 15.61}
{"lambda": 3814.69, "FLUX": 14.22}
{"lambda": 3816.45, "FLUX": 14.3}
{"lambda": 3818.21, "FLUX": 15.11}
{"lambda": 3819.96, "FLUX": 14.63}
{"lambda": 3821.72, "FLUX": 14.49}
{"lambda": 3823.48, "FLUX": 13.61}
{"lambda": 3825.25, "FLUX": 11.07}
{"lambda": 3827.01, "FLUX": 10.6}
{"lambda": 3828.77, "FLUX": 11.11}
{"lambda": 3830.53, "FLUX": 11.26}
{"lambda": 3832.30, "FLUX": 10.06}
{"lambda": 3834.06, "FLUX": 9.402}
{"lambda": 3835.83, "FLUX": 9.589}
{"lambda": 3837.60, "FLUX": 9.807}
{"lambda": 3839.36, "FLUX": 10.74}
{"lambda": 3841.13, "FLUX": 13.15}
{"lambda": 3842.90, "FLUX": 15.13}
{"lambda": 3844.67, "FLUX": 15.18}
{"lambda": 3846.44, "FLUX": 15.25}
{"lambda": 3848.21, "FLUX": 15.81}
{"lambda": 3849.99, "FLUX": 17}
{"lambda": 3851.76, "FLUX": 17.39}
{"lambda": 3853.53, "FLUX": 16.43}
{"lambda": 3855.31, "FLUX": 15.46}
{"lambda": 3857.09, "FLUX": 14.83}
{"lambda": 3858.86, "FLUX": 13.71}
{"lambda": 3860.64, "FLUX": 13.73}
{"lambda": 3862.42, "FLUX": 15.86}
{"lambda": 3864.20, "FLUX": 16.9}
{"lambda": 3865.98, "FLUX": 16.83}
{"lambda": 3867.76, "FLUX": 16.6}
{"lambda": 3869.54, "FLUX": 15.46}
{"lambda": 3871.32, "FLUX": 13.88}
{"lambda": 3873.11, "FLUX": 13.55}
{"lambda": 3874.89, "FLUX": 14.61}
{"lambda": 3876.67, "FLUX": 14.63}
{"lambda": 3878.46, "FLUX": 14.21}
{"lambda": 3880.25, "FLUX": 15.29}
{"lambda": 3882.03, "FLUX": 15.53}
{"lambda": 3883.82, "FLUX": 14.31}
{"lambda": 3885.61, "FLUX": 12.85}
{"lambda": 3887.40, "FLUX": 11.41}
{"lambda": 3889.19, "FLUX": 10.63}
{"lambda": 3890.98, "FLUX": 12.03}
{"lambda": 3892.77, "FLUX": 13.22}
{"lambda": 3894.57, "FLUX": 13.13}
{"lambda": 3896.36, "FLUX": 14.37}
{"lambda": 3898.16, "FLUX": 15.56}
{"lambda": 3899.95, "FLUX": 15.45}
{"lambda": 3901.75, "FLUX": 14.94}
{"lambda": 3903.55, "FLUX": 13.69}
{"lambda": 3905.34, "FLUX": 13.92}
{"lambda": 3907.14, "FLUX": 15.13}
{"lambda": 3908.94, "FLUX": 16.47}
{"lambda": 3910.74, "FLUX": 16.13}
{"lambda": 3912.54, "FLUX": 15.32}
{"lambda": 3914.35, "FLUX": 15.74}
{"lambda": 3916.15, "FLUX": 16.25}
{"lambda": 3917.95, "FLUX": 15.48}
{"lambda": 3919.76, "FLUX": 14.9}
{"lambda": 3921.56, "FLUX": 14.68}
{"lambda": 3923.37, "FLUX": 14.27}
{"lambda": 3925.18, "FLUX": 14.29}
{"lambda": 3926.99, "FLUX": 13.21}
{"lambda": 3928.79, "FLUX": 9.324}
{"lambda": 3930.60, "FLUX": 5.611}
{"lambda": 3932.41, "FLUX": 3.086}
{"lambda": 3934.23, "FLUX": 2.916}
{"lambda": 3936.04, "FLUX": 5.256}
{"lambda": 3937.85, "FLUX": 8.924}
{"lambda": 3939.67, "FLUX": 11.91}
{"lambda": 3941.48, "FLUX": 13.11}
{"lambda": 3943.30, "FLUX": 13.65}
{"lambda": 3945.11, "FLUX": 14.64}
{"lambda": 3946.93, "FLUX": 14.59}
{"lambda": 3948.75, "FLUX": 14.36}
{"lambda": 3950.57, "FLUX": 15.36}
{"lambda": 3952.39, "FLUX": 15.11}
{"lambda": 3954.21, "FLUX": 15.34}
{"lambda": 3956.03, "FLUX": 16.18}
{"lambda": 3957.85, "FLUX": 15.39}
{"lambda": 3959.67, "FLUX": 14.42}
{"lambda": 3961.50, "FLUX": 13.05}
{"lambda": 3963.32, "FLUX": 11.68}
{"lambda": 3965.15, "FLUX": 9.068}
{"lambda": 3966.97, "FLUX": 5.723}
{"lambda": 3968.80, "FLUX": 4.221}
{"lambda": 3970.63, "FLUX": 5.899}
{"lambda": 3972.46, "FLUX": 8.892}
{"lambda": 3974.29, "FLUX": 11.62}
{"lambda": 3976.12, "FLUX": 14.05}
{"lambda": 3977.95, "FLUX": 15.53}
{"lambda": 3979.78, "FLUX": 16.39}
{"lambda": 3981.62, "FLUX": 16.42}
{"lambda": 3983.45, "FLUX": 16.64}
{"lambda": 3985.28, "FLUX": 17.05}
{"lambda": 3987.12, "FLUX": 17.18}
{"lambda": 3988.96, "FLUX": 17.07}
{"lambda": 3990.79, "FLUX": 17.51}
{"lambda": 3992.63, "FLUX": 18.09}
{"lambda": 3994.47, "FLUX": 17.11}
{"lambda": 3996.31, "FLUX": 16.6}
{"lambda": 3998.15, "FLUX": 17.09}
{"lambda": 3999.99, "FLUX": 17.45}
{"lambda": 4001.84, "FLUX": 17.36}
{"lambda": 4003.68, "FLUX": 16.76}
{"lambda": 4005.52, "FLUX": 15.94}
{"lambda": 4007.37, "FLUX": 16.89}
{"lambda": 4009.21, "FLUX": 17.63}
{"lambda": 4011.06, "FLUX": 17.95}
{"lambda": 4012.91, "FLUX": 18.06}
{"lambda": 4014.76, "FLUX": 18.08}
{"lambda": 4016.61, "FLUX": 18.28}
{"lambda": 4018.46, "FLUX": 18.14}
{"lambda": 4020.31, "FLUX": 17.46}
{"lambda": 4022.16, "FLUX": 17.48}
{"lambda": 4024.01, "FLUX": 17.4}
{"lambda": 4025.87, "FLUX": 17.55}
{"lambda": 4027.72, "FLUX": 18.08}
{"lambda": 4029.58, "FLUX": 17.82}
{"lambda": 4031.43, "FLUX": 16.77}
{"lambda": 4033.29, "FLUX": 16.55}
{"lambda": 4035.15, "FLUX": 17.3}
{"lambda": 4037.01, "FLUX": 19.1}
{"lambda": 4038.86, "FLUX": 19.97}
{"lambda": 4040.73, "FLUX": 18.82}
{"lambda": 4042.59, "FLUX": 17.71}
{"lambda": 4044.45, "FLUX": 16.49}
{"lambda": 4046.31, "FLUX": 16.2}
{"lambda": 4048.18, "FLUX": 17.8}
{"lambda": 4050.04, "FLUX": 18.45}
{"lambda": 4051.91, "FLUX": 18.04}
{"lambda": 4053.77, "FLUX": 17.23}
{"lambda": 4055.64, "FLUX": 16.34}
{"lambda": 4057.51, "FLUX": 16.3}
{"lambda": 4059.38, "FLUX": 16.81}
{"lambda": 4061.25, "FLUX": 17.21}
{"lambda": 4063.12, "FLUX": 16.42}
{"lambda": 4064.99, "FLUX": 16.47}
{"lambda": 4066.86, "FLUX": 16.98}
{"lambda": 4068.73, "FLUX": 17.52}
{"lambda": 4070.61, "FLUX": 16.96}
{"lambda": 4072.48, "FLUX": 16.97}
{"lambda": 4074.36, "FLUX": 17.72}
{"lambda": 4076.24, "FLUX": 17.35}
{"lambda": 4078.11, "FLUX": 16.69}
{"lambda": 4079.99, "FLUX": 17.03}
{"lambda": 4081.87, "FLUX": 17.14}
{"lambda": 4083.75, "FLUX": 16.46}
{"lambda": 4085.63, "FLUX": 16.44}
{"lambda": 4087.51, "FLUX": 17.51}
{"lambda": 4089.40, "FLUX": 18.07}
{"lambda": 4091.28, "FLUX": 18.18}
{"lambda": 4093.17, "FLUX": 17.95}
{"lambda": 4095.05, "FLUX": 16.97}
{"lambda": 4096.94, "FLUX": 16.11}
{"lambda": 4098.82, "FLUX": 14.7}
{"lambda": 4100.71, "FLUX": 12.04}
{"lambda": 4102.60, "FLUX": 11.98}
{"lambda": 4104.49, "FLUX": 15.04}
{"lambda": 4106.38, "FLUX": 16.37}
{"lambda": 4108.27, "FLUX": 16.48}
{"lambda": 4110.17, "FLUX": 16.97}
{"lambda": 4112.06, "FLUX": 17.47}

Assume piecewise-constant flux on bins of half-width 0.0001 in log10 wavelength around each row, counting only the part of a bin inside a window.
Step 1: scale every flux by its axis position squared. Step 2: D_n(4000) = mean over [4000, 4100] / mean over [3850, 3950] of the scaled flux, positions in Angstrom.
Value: 1.4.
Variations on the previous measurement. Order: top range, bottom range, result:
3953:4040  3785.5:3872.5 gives 1.21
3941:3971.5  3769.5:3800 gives 0.95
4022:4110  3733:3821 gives 1.39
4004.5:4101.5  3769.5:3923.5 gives 1.33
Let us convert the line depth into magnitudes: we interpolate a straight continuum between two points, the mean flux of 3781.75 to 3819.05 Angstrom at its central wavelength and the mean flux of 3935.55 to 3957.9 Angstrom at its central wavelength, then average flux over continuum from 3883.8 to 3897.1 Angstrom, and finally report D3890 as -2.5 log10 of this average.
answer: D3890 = 0.111 mag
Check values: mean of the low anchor 14.8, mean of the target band 12.6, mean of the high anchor 13.4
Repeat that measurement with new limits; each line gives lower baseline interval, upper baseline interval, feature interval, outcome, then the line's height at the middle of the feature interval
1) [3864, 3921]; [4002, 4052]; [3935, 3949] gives 0.31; 15.7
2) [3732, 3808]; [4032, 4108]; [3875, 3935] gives 0.14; 15.2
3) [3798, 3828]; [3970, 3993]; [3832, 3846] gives 0.23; 14.6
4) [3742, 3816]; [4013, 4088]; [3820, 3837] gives 0.29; 14.9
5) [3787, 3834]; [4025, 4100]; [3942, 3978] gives 0.27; 15.8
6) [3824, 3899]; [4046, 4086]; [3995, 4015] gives -0.08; 16.1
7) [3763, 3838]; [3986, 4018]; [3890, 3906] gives 0.12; 15.6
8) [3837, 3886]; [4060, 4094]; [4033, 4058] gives -0.05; 16.8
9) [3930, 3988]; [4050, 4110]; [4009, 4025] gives -0.25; 14.2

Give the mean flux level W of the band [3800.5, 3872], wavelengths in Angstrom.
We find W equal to 14.3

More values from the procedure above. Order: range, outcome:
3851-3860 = 15.5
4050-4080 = 17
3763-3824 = 14.8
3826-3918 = 14.1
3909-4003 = 13.4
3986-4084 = 17.4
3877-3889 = 13.8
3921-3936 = 9.3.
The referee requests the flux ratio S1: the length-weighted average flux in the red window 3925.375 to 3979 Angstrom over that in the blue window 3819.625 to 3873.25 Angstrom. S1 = 0.8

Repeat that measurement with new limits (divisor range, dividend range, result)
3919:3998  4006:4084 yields 1.36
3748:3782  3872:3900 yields 0.95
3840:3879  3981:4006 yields 1.12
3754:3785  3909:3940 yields 0.77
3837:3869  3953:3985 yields 0.83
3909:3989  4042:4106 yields 1.31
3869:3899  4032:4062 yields 1.27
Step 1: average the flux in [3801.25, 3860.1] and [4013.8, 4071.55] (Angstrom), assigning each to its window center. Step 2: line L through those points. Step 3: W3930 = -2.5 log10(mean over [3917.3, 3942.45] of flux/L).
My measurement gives 0.437 mag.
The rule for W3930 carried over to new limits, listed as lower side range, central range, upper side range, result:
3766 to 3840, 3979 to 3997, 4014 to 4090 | -0.04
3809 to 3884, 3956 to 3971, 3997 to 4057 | 0.48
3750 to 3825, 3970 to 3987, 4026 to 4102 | 0.18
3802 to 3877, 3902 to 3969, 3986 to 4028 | 0.26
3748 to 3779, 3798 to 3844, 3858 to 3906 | 0.06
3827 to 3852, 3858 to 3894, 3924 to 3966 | -0.15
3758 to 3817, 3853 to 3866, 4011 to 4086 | 0.01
